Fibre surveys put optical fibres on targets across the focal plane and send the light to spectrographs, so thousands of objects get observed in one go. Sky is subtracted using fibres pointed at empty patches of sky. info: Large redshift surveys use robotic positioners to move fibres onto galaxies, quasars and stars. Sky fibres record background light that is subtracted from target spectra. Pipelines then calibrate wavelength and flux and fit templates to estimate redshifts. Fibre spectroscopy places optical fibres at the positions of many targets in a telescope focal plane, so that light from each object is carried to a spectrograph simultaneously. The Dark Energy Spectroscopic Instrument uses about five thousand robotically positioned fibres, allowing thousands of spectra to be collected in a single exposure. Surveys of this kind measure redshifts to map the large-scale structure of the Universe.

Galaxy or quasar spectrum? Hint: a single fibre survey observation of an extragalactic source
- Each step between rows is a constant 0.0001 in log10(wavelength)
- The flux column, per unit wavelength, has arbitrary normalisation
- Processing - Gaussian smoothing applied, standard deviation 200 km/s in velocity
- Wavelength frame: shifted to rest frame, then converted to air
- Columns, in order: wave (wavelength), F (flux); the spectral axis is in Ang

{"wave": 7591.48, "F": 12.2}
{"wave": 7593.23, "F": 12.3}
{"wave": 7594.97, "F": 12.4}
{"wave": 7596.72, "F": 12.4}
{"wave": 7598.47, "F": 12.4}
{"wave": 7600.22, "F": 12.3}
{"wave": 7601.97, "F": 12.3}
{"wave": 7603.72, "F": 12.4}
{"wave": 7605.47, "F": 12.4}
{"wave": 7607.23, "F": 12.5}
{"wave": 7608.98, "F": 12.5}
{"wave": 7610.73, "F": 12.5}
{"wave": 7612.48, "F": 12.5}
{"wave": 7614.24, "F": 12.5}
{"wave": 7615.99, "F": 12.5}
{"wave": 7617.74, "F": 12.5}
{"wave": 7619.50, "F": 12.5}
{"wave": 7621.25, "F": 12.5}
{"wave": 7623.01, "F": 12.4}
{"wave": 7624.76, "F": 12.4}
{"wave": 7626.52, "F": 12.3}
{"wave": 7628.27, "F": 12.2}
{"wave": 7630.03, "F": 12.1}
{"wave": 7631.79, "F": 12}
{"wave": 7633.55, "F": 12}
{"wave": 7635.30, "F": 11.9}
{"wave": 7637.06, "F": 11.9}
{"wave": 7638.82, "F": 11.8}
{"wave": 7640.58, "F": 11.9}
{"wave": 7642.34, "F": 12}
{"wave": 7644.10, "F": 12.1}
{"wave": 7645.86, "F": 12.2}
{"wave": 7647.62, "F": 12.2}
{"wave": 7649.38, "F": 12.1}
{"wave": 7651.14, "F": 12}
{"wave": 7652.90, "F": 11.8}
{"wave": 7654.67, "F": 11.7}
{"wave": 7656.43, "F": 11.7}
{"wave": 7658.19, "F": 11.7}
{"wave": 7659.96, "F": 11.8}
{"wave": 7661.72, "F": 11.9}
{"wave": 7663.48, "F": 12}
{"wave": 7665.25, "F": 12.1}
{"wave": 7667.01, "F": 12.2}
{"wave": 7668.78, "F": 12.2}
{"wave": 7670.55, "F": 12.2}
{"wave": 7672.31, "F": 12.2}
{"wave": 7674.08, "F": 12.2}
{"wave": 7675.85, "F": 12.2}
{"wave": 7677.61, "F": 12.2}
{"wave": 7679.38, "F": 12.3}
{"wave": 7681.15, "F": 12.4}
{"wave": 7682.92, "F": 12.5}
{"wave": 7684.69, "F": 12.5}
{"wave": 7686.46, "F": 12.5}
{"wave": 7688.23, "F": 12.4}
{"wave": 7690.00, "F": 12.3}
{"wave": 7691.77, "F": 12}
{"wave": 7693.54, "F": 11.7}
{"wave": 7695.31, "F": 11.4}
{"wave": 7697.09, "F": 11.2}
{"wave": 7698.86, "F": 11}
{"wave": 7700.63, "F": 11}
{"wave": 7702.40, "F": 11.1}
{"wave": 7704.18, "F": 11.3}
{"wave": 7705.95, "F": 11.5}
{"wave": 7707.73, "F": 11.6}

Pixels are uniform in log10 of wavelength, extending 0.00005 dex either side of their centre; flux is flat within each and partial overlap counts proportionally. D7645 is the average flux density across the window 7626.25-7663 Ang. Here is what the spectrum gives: 12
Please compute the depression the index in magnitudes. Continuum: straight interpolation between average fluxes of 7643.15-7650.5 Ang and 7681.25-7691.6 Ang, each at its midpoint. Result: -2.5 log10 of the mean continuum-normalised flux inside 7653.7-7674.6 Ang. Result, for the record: 0.02 mag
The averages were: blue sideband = 12.1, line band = 12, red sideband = 12.4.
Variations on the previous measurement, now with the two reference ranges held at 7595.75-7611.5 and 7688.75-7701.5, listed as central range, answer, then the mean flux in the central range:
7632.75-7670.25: 0.00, 12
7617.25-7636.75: 0.00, 12.2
